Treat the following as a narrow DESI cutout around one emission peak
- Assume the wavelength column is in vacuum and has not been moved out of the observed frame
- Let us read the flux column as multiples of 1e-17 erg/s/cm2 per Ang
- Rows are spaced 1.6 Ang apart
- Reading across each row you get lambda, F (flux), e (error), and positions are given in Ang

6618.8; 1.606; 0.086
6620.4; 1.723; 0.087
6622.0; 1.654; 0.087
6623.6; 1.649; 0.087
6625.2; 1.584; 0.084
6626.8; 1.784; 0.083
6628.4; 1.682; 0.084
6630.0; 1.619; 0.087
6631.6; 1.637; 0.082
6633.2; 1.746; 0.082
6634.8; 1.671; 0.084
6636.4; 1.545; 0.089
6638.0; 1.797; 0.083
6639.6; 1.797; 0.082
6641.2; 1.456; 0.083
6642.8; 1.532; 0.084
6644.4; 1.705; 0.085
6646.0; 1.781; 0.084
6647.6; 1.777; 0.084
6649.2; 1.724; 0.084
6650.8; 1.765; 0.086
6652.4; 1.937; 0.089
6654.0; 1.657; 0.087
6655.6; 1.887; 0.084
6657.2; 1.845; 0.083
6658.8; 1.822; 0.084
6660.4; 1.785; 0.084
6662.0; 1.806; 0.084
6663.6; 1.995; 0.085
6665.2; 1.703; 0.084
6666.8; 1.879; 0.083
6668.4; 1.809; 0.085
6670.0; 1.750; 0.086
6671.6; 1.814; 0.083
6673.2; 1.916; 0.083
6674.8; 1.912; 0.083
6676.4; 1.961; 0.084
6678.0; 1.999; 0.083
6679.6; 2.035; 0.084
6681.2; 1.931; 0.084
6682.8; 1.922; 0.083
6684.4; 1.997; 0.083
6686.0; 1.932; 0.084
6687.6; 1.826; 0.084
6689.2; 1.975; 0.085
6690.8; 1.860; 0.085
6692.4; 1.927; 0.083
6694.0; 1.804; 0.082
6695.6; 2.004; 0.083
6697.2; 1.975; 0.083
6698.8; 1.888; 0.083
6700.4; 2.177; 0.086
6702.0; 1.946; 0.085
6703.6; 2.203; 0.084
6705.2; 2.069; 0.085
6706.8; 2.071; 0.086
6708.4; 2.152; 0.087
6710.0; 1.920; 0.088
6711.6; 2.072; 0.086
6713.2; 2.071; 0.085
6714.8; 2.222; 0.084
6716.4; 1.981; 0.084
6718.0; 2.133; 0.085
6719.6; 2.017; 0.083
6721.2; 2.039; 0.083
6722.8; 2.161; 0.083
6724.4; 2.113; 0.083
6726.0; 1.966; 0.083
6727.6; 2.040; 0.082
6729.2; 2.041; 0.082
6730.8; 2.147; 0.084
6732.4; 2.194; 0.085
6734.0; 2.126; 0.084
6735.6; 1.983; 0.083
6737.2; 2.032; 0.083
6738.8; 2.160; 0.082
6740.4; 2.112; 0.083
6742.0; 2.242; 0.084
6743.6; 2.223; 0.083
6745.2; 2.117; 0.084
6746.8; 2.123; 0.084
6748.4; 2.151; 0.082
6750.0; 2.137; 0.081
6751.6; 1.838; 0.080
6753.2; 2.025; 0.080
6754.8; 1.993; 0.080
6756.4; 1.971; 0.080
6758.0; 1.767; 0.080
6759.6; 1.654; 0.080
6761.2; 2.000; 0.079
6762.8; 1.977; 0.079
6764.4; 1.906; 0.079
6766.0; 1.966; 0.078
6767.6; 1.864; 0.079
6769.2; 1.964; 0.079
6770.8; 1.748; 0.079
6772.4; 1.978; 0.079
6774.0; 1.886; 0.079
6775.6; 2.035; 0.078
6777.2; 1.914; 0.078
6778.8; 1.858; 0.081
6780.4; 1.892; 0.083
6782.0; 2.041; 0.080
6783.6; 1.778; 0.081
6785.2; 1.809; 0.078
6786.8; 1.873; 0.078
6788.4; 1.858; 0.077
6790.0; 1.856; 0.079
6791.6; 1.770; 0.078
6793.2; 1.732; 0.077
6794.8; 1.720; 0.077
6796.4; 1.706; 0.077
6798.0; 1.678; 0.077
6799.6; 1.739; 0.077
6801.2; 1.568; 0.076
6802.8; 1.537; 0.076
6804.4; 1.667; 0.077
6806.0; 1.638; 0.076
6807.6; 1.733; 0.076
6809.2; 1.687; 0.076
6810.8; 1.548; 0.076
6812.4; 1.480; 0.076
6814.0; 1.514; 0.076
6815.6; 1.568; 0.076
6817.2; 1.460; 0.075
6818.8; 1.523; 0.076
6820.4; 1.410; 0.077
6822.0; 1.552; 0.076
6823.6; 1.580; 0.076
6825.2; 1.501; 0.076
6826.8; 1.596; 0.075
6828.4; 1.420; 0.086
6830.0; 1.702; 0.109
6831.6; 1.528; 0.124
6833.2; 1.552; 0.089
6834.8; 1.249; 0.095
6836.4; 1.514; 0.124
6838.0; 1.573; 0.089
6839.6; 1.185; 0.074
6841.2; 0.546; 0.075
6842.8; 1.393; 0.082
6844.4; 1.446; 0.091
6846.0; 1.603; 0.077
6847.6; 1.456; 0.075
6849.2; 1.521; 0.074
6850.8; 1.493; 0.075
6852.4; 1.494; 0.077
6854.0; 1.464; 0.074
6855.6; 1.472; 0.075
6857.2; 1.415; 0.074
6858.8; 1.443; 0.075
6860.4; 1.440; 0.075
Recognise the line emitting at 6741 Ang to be C IV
